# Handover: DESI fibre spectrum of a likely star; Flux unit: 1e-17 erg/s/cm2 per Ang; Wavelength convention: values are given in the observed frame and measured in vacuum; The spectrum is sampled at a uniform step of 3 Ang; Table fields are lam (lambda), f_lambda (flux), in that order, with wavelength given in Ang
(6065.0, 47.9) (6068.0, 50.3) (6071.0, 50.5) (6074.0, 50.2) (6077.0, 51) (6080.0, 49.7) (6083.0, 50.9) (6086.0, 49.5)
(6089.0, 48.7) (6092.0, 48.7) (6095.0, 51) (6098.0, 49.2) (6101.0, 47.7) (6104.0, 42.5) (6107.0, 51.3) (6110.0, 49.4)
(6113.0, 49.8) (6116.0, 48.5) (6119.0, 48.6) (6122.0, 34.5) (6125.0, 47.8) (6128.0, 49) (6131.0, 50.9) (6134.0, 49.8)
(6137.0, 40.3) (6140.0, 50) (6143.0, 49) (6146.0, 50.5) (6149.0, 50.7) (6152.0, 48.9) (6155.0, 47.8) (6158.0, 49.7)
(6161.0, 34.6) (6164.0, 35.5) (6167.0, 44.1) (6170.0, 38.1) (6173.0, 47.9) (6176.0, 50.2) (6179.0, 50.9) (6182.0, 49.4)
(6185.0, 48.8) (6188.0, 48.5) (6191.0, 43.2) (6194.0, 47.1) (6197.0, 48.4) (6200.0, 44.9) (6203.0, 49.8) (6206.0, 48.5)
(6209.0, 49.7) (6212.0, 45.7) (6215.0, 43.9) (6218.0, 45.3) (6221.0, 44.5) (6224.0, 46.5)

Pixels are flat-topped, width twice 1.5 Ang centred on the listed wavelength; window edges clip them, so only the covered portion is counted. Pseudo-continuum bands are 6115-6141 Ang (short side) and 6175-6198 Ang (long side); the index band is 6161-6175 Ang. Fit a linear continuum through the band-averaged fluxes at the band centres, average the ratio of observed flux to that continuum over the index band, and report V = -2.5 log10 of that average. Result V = 0.17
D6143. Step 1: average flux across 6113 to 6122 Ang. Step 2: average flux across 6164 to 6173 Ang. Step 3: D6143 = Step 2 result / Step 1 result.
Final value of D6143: 0.9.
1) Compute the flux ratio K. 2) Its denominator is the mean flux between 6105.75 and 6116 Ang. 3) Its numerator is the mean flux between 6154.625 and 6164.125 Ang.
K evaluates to 0.84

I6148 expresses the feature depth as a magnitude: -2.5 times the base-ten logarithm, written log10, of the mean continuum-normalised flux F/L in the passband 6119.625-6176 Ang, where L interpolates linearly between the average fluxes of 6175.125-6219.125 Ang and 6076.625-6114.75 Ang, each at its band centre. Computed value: 0.06 mag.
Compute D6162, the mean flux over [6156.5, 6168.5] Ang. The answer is 41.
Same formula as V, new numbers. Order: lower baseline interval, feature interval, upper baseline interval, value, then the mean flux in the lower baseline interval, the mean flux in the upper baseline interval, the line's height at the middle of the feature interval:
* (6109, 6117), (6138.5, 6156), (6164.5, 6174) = -0.104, 49.3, 42.3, 45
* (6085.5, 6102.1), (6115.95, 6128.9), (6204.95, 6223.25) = 0.075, 49.1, 46.2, 48.4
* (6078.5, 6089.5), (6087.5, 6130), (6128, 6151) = 0.038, 49.8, 48.8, 49.3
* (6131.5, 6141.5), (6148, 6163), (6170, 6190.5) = 0.040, 47.1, 48.2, 47.6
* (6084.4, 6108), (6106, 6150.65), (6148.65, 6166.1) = -0.041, 48.5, 44.1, 46.2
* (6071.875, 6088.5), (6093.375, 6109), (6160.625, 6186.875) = 0.014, 50.2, 44.9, 49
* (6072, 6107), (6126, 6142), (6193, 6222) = 0.005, 49.1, 46.8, 48.3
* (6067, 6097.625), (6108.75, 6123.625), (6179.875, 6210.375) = 0.074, 50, 47.9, 49.4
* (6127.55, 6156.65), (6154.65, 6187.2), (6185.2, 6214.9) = 0.065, 48.7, 47.2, 48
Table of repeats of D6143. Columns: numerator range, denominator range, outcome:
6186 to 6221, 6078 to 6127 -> 0.97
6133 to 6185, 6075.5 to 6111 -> 0.94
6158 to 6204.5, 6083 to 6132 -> 0.95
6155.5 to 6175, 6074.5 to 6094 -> 0.85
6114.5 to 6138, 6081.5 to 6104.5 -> 0.95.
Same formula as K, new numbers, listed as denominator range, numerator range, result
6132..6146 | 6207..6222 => 0.96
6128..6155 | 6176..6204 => 0.98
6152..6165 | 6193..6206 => 1.11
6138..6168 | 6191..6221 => 1.02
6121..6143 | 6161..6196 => 0.98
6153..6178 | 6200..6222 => 1.07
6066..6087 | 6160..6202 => 0.90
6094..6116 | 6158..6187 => 0.92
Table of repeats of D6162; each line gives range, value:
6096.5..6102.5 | 48.5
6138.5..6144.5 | 49.5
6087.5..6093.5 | 48.7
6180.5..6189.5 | 48.9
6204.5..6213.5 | 48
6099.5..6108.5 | 47.2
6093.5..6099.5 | 50.1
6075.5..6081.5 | 50.4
